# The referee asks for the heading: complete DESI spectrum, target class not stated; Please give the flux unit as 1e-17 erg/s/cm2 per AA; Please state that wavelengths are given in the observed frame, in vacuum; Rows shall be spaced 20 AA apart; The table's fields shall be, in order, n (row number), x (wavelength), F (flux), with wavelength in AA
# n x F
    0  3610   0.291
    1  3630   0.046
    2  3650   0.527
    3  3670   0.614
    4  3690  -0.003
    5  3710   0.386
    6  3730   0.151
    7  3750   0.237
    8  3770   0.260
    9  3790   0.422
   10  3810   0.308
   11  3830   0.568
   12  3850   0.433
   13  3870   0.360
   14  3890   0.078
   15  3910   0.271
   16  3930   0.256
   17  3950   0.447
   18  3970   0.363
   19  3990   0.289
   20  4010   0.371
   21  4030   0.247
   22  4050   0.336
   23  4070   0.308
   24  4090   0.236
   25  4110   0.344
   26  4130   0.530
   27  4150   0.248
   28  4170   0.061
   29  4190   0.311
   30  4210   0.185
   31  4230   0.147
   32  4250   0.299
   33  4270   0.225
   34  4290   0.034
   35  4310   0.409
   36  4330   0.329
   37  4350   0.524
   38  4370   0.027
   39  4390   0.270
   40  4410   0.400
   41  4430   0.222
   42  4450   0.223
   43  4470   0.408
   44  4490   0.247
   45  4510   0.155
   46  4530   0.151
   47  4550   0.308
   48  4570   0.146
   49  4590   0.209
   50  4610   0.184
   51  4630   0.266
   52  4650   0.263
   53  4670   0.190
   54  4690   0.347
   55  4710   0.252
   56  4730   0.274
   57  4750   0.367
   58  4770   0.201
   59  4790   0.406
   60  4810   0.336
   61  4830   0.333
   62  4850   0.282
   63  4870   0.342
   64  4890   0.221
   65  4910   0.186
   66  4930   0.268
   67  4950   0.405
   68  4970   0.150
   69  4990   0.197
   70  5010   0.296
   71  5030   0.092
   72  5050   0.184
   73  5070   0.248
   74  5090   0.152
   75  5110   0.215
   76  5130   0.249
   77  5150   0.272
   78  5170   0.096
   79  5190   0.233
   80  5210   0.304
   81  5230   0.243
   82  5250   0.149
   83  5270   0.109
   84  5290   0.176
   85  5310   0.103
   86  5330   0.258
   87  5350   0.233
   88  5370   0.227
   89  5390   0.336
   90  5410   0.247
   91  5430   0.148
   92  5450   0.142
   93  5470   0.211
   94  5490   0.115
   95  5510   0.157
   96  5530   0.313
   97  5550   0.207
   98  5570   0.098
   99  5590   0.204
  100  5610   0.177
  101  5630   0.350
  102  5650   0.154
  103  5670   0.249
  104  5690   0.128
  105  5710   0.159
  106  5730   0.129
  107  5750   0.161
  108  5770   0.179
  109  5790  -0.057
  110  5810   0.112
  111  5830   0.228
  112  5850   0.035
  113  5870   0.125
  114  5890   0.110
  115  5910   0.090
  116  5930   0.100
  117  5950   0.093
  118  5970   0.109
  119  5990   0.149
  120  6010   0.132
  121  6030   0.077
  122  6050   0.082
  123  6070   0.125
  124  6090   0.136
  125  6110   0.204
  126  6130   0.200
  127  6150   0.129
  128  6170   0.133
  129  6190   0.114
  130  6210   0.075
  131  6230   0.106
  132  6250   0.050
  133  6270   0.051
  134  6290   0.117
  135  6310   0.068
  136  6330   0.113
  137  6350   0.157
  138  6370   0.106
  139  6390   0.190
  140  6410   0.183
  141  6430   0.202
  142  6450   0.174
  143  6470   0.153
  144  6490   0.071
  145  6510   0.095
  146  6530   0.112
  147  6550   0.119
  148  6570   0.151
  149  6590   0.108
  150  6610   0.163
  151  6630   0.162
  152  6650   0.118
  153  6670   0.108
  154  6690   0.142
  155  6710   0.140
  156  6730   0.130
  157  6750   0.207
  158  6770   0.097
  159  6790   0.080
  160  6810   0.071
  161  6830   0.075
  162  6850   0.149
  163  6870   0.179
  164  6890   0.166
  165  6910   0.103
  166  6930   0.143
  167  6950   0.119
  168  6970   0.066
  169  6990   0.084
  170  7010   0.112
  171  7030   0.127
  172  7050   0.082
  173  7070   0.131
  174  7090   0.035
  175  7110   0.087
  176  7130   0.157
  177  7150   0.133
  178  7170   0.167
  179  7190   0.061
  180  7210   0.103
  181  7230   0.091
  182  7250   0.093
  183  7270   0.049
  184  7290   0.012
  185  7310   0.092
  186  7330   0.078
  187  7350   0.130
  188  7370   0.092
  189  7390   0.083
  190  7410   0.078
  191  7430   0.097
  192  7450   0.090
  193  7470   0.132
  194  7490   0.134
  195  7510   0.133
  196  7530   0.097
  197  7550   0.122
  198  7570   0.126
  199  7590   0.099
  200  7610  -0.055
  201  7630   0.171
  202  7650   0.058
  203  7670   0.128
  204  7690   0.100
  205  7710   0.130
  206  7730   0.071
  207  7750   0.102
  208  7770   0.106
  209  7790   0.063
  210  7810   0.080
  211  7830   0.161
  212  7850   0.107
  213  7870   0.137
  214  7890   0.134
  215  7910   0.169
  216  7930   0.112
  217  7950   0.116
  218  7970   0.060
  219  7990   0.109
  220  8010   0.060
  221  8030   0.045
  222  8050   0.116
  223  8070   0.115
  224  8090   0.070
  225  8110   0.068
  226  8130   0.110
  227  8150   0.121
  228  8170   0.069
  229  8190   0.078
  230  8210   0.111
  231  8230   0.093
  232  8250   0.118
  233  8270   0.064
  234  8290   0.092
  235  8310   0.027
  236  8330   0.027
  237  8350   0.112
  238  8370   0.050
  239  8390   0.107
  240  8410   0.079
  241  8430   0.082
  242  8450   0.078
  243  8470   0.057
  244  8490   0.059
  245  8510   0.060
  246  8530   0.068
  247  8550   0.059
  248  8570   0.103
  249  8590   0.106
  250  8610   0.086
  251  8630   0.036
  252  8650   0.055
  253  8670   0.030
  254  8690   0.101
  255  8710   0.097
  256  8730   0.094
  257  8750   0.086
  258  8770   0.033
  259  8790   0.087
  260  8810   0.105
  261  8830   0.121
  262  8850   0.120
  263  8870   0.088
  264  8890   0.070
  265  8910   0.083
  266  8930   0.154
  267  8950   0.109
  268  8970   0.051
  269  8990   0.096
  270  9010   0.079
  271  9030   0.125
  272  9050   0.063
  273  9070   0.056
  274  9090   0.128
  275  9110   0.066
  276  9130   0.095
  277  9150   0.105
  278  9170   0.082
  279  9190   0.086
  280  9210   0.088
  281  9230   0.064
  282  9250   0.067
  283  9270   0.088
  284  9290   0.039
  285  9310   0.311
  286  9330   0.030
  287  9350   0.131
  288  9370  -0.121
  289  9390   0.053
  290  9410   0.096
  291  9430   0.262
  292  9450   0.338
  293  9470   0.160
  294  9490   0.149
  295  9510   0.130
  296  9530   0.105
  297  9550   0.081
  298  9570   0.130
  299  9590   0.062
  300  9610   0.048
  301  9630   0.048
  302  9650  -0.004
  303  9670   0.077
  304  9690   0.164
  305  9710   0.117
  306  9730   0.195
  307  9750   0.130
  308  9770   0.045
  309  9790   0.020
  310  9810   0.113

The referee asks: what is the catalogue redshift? 0.415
